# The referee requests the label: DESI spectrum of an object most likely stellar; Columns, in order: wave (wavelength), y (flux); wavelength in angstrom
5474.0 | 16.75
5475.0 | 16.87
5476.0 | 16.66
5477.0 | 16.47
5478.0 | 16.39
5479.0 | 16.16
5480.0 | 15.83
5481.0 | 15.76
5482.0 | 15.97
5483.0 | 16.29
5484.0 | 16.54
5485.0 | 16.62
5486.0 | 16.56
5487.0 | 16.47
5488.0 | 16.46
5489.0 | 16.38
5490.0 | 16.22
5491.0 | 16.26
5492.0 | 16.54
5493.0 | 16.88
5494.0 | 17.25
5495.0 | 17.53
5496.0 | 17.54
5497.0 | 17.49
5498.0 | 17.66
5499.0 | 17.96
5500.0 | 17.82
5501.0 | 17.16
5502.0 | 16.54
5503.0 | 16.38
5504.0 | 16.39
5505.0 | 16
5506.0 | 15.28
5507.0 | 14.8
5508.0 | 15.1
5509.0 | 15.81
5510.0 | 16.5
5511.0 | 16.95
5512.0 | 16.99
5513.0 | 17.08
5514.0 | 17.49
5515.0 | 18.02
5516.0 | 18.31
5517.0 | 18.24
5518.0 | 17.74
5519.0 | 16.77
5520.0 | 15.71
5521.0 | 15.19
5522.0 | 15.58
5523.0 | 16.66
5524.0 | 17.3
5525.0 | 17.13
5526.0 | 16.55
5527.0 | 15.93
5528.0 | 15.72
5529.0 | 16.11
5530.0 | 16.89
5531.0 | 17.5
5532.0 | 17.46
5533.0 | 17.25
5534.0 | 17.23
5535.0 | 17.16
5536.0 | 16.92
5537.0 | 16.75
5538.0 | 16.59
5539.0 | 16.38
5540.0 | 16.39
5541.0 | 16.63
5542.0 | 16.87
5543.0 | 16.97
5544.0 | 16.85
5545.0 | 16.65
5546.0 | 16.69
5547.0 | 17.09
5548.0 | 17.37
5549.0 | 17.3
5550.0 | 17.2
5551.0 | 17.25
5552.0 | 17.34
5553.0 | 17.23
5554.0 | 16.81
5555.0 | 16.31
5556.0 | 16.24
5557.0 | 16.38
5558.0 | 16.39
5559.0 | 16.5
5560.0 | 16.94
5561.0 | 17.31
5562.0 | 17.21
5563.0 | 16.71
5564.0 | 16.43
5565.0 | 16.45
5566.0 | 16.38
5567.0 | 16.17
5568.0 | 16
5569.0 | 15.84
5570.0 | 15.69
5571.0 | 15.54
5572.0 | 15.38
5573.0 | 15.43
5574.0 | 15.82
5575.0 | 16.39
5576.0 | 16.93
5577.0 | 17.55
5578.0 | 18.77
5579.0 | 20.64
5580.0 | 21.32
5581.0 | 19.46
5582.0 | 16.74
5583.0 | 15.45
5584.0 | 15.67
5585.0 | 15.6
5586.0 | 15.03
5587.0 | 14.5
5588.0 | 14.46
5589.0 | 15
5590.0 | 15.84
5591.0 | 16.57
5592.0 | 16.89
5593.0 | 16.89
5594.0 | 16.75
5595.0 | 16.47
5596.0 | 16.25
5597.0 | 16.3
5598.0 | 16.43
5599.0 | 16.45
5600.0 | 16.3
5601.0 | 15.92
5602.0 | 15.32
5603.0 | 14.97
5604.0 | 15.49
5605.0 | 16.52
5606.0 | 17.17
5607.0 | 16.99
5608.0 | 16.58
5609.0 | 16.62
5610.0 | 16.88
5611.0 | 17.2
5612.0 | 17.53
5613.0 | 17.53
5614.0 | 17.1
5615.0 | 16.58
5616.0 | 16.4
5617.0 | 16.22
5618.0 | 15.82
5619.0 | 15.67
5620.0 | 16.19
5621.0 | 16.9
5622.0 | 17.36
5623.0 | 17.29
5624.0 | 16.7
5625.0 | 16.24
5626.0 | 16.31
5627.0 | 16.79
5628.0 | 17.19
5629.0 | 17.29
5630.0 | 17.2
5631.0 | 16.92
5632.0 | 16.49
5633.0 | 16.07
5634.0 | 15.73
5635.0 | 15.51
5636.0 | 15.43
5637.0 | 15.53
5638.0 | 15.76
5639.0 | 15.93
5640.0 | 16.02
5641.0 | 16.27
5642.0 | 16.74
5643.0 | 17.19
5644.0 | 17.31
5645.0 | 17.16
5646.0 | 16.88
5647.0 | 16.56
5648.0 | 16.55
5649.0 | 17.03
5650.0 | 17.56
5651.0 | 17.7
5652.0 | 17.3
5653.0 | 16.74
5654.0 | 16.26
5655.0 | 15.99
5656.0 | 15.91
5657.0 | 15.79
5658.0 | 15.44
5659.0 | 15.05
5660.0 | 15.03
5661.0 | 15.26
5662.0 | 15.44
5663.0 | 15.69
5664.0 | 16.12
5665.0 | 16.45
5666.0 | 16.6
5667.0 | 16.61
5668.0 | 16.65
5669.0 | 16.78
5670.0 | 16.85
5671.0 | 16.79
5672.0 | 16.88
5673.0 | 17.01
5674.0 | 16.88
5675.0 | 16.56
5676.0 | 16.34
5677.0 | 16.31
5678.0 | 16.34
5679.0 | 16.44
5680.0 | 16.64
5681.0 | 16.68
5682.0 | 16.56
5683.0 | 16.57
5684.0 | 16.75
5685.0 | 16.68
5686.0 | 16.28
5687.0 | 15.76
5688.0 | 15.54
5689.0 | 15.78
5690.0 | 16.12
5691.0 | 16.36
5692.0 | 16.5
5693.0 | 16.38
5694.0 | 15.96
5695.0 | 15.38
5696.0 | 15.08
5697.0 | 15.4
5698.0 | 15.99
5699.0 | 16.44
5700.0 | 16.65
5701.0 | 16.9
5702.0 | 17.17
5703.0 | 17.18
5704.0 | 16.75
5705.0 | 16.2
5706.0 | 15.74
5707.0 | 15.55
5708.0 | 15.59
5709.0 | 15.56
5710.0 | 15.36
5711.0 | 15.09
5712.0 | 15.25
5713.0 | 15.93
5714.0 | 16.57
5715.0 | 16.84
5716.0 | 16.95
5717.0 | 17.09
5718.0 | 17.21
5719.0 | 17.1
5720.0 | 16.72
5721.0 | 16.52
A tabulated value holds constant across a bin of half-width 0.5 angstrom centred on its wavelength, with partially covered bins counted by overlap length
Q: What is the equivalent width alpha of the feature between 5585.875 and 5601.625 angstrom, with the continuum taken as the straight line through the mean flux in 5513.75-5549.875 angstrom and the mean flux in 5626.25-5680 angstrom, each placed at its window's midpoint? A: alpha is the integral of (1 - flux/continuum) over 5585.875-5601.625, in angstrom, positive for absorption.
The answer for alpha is 0.6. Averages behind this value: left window 16.9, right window 16.4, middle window 16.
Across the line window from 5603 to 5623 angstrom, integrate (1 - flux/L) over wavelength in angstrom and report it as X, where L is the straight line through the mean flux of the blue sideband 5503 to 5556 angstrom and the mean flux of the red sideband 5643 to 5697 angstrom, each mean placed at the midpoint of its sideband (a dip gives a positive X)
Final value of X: -0.16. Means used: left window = 16.7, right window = 16.4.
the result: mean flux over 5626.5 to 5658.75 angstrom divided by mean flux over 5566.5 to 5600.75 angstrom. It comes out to 1.00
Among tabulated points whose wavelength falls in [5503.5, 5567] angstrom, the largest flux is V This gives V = 18.31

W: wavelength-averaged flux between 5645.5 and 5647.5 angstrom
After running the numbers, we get 16.7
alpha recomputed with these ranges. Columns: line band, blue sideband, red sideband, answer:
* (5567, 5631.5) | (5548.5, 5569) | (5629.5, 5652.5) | 0.3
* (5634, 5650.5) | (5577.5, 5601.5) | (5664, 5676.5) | 0.2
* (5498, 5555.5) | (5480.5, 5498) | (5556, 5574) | -1.1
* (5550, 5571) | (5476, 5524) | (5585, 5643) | -0.1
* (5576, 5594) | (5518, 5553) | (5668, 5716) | -0.3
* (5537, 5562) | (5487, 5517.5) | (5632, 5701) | -0.2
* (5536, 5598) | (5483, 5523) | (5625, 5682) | -0.2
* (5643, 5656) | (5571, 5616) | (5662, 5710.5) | -0.4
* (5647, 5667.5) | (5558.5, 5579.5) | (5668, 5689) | 0.4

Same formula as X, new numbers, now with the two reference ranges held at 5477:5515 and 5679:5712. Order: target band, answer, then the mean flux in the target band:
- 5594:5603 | 0.12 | 16.1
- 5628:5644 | -0.06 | 16.3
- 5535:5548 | -0.23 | 16.8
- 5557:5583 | -0.79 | 16.9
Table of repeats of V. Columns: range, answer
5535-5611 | 21.32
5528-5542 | 17.5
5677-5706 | 17.18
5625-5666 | 17.7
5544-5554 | 17.37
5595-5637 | 17.53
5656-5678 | 17.01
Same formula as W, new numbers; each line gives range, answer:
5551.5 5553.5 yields 17.3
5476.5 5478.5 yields 16.4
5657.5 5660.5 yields 15.2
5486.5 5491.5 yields 16.4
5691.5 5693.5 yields 16.4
